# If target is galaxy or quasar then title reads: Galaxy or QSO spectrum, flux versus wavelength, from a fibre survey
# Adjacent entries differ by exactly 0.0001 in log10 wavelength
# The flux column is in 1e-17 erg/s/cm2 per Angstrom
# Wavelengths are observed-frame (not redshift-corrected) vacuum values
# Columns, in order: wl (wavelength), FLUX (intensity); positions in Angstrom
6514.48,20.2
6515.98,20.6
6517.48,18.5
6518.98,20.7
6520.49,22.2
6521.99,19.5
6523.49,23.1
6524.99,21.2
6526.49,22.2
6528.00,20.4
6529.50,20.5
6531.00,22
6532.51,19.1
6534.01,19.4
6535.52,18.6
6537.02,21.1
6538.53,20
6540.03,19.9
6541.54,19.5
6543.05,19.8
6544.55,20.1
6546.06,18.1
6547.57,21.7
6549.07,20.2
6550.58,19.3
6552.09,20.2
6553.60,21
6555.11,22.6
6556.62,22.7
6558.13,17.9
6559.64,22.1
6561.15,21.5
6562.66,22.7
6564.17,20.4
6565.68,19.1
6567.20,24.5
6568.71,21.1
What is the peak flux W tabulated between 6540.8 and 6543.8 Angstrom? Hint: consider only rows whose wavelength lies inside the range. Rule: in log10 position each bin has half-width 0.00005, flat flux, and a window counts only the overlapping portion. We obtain 19.8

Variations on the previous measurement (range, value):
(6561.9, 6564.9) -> 22.7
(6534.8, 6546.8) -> 21.1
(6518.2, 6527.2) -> 23.1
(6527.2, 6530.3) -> 20.5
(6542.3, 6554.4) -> 21.7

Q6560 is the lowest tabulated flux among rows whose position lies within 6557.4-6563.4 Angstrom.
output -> 17.9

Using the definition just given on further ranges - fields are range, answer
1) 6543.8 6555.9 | 18.1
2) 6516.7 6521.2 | 18.5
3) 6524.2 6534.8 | 19.1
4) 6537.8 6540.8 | 19.9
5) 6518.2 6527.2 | 19.5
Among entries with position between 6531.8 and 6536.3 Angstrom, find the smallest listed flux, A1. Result 18.6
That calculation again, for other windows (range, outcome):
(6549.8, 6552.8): 19.3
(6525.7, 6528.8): 20.4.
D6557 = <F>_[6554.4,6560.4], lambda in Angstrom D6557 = 21.3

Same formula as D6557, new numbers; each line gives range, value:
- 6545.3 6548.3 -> 19.9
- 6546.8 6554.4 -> 20.5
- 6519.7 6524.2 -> 21.6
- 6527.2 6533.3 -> 20.5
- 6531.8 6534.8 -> 19.2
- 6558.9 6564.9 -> 21.7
